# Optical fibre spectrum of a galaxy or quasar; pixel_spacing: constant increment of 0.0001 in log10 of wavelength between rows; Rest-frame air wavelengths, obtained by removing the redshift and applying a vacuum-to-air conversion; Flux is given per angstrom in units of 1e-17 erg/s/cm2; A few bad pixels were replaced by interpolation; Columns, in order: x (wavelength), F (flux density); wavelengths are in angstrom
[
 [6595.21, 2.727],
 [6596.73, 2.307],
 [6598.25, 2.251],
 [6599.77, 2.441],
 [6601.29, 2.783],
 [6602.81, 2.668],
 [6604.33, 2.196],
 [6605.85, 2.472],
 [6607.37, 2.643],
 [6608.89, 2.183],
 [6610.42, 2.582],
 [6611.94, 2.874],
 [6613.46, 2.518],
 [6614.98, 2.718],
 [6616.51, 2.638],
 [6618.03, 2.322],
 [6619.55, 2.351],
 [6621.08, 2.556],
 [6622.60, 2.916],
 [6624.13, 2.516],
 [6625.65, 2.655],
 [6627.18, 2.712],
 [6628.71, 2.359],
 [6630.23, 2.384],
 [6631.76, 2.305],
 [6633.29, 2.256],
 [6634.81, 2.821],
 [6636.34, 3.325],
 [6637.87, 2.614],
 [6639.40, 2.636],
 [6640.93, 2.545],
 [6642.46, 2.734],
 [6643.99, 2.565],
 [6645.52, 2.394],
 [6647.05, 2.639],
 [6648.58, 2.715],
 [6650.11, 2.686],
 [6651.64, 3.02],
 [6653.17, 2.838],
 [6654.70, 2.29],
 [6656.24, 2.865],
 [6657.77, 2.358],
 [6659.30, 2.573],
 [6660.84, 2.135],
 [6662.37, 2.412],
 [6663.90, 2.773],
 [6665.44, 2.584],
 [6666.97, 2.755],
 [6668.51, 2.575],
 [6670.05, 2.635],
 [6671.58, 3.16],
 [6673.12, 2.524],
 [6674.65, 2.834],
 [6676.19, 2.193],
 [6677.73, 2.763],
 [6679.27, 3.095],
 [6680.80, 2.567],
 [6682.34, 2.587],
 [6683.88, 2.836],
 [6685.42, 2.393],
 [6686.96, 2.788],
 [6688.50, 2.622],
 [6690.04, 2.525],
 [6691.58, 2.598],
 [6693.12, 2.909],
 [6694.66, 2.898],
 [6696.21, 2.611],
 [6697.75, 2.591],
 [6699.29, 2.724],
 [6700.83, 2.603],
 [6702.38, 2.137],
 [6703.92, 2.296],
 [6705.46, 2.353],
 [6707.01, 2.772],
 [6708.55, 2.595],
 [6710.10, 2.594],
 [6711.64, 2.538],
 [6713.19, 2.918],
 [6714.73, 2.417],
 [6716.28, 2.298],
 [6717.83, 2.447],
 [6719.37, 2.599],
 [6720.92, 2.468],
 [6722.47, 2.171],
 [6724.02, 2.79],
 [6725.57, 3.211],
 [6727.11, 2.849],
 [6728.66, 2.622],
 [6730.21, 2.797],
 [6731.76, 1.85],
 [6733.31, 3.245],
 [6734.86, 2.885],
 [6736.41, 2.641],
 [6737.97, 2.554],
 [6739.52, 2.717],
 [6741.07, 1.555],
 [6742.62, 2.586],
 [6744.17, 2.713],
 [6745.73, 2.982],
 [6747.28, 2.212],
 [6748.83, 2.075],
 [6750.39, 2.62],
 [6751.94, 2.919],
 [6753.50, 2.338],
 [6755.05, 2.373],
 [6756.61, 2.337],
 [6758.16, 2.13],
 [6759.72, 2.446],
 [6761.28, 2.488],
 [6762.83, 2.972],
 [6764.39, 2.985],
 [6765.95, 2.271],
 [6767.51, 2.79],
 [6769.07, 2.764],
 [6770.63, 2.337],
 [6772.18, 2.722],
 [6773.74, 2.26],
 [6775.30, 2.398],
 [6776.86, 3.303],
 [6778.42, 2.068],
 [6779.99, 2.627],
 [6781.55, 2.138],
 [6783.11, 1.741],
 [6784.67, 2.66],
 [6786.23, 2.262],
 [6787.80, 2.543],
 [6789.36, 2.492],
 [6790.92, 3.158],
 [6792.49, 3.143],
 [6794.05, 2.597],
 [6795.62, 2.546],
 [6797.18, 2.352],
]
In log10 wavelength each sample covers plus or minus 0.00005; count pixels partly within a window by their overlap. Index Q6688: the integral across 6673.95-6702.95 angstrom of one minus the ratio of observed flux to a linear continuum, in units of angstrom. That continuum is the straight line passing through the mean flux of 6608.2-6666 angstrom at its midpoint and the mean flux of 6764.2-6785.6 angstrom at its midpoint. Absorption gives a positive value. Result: -1.1 angstrom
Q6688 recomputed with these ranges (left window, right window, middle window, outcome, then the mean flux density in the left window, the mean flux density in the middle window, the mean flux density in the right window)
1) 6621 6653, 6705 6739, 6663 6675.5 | -0.42 angstrom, 2.64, 2.72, 2.62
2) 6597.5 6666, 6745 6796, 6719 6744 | -0.51 angstrom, 2.57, 2.6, 2.54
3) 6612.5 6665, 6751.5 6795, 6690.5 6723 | 0.20 angstrom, 2.59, 2.55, 2.54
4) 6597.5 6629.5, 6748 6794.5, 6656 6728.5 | -2.23 angstrom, 2.54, 2.61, 2.53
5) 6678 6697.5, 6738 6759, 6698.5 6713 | 0.51 angstrom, 2.7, 2.53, 2.43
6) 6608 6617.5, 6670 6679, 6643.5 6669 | 0.70 angstrom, 2.58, 2.6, 2.71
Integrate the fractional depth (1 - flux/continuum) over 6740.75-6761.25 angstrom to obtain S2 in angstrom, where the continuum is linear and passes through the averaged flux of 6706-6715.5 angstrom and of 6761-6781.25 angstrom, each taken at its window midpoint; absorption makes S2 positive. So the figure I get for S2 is 1.46 angstrom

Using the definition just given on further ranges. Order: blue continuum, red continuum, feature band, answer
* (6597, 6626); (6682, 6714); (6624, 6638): -0.2 angstrom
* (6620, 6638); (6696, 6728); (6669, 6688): -0.8 angstrom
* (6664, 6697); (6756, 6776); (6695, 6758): 1.4 angstrom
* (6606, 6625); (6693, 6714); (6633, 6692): -1.5 angstrom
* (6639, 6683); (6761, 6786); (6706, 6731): -0.4 angstrom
